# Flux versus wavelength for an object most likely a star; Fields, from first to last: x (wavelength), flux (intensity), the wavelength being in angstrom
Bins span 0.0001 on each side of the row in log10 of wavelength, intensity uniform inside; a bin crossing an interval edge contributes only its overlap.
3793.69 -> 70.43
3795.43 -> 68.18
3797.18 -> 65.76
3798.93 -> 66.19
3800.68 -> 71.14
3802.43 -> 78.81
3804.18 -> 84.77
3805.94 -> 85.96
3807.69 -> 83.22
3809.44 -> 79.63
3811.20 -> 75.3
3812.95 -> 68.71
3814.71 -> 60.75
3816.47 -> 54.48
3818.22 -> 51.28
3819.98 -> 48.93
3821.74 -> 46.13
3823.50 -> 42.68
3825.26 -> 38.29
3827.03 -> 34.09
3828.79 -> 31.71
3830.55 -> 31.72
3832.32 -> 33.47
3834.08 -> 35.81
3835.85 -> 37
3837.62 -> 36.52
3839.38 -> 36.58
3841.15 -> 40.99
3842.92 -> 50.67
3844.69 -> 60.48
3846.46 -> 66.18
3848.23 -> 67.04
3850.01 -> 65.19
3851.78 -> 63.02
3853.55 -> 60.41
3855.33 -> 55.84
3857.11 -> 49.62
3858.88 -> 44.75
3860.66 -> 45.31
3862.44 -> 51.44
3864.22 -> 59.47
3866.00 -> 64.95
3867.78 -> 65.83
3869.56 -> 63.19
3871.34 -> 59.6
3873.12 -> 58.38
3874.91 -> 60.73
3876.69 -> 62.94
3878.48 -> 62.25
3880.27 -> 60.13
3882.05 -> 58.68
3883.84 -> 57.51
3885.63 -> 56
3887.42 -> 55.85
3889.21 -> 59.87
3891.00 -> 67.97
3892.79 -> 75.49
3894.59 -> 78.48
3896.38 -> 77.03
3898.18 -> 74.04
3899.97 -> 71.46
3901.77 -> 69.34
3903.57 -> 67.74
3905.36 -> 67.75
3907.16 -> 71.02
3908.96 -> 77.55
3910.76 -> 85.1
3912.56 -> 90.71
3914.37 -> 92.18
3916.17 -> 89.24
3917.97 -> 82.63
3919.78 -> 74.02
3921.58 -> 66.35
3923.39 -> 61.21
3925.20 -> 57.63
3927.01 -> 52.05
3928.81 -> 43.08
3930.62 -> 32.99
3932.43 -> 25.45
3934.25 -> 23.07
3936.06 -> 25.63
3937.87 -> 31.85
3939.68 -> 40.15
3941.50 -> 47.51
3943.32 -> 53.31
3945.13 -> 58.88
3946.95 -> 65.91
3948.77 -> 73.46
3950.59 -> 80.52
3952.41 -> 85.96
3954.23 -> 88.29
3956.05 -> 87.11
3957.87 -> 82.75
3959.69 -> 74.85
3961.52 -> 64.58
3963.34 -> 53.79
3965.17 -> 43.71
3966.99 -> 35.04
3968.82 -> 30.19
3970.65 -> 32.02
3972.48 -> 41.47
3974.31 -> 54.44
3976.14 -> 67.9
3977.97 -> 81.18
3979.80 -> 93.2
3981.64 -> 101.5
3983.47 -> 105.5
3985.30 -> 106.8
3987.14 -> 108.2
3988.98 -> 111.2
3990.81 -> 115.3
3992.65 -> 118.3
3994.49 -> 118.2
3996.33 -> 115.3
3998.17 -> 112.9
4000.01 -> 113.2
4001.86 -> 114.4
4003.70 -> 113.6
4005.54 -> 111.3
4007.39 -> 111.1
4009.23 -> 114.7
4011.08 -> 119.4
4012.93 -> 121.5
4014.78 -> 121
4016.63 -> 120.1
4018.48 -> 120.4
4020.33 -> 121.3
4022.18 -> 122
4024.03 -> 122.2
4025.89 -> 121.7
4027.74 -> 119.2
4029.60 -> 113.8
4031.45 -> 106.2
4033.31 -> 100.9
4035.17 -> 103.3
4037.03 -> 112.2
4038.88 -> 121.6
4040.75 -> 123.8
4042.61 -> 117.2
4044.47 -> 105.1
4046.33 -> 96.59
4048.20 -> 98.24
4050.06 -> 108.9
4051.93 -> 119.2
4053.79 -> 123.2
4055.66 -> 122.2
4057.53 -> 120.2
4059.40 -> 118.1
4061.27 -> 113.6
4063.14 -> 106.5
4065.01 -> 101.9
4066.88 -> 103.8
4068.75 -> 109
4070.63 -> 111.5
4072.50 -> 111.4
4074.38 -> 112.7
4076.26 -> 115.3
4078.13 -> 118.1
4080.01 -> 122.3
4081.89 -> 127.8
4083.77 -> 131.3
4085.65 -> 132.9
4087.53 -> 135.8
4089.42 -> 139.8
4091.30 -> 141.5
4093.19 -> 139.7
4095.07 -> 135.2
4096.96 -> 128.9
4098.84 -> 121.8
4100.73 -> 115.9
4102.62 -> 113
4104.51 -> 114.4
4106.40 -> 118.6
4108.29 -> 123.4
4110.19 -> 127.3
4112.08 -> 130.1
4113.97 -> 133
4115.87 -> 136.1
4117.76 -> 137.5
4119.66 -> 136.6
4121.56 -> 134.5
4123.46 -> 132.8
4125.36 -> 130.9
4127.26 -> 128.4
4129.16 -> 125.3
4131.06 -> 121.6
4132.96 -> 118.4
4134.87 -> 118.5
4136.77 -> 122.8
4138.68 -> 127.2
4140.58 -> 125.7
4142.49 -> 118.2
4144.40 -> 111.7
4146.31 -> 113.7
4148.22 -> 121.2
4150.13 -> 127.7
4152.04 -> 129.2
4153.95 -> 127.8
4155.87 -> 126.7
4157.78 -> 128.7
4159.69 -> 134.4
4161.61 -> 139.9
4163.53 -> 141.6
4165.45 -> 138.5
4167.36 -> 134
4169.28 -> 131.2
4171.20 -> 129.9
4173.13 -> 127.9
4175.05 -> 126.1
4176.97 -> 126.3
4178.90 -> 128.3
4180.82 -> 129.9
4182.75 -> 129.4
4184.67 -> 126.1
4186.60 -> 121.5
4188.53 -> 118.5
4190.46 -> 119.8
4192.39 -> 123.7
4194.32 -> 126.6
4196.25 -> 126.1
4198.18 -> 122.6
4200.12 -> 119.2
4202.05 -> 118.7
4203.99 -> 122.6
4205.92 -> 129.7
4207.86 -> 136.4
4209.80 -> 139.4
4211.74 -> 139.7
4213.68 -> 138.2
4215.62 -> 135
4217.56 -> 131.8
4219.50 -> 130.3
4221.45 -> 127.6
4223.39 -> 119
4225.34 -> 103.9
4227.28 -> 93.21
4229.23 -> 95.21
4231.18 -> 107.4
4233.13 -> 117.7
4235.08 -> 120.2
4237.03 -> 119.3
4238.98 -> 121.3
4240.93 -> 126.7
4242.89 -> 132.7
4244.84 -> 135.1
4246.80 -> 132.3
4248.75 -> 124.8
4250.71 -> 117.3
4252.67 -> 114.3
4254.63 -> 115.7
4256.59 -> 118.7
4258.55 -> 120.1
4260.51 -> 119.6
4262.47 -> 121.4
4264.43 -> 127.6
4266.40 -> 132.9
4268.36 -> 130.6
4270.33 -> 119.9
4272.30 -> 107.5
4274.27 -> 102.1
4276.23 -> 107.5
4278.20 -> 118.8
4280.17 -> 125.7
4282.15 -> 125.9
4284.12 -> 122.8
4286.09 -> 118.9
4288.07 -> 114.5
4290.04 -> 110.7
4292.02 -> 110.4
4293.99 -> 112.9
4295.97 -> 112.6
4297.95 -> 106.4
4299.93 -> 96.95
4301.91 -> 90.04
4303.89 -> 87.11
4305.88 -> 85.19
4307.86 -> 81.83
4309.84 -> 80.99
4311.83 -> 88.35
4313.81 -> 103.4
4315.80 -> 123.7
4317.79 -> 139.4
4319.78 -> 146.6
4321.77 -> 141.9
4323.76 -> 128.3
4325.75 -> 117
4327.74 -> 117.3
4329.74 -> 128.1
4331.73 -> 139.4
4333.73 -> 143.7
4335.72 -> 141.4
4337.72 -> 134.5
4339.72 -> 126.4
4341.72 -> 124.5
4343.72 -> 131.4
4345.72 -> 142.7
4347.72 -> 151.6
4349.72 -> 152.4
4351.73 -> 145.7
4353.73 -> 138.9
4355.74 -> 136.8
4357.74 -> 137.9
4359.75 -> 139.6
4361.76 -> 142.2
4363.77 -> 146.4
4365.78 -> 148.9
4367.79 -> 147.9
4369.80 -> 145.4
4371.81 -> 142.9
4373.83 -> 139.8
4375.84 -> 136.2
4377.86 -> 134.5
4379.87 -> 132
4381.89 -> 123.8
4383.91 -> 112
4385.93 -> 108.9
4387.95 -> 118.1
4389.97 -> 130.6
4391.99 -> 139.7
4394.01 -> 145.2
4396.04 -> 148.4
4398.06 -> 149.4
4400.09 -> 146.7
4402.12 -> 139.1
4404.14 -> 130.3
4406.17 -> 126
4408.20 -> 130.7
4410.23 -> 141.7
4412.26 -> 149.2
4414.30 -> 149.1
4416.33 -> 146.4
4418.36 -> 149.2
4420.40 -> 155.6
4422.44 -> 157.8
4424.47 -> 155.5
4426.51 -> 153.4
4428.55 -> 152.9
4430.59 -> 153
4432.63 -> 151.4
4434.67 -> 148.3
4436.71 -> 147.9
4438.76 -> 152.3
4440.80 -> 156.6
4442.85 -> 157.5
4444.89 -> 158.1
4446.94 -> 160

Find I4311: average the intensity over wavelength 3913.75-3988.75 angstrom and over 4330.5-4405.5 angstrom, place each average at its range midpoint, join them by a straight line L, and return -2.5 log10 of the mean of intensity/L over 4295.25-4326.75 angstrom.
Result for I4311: 0.18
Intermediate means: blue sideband 64.2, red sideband 138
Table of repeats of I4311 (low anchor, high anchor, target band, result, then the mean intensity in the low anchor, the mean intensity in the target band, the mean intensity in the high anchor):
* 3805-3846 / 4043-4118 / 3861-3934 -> 0.087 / 50.8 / 64.7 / 120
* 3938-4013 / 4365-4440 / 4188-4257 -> -0.051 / 83.8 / 123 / 142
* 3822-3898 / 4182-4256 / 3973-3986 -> -0.107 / 54.5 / 85.6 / 123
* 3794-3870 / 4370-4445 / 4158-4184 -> -0.228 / 56.4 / 132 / 142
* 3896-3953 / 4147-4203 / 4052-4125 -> -0.176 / 62.7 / 124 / 128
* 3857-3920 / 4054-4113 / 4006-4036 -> -0.121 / 67.1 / 116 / 121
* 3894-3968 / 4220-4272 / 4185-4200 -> -0.115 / 63.9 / 123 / 120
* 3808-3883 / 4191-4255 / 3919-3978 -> 0.296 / 53.6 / 55.2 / 123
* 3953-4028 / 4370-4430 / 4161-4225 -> -0.099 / 95.8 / 129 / 140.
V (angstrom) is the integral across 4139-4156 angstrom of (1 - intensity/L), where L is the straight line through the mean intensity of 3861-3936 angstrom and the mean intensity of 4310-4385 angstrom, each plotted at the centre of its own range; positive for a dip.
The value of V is -3.3 angstrom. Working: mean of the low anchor 63.6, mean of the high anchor 134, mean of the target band 122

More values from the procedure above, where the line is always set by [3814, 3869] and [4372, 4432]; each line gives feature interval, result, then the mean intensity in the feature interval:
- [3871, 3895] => -2.55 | 62.2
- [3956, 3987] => 0.96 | 68.5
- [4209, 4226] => -3.04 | 130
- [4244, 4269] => -1.56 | 124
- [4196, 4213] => -3.21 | 129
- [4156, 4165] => -3.07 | 135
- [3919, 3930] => 0.80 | 58.2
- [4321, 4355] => -1.54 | 136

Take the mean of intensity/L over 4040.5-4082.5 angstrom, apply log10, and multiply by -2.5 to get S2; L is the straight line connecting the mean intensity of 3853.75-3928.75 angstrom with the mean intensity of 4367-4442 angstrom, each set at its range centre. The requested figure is -0.24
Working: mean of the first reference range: 65.6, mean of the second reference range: 142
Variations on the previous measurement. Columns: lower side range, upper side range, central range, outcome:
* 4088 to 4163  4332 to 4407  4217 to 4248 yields 0.11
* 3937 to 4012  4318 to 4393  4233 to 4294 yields 0.02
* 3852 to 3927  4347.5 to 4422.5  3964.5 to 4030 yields -0.21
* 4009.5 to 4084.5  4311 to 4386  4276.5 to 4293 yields 0.11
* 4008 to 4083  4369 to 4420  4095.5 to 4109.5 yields -0.02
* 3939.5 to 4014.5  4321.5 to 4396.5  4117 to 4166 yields -0.19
